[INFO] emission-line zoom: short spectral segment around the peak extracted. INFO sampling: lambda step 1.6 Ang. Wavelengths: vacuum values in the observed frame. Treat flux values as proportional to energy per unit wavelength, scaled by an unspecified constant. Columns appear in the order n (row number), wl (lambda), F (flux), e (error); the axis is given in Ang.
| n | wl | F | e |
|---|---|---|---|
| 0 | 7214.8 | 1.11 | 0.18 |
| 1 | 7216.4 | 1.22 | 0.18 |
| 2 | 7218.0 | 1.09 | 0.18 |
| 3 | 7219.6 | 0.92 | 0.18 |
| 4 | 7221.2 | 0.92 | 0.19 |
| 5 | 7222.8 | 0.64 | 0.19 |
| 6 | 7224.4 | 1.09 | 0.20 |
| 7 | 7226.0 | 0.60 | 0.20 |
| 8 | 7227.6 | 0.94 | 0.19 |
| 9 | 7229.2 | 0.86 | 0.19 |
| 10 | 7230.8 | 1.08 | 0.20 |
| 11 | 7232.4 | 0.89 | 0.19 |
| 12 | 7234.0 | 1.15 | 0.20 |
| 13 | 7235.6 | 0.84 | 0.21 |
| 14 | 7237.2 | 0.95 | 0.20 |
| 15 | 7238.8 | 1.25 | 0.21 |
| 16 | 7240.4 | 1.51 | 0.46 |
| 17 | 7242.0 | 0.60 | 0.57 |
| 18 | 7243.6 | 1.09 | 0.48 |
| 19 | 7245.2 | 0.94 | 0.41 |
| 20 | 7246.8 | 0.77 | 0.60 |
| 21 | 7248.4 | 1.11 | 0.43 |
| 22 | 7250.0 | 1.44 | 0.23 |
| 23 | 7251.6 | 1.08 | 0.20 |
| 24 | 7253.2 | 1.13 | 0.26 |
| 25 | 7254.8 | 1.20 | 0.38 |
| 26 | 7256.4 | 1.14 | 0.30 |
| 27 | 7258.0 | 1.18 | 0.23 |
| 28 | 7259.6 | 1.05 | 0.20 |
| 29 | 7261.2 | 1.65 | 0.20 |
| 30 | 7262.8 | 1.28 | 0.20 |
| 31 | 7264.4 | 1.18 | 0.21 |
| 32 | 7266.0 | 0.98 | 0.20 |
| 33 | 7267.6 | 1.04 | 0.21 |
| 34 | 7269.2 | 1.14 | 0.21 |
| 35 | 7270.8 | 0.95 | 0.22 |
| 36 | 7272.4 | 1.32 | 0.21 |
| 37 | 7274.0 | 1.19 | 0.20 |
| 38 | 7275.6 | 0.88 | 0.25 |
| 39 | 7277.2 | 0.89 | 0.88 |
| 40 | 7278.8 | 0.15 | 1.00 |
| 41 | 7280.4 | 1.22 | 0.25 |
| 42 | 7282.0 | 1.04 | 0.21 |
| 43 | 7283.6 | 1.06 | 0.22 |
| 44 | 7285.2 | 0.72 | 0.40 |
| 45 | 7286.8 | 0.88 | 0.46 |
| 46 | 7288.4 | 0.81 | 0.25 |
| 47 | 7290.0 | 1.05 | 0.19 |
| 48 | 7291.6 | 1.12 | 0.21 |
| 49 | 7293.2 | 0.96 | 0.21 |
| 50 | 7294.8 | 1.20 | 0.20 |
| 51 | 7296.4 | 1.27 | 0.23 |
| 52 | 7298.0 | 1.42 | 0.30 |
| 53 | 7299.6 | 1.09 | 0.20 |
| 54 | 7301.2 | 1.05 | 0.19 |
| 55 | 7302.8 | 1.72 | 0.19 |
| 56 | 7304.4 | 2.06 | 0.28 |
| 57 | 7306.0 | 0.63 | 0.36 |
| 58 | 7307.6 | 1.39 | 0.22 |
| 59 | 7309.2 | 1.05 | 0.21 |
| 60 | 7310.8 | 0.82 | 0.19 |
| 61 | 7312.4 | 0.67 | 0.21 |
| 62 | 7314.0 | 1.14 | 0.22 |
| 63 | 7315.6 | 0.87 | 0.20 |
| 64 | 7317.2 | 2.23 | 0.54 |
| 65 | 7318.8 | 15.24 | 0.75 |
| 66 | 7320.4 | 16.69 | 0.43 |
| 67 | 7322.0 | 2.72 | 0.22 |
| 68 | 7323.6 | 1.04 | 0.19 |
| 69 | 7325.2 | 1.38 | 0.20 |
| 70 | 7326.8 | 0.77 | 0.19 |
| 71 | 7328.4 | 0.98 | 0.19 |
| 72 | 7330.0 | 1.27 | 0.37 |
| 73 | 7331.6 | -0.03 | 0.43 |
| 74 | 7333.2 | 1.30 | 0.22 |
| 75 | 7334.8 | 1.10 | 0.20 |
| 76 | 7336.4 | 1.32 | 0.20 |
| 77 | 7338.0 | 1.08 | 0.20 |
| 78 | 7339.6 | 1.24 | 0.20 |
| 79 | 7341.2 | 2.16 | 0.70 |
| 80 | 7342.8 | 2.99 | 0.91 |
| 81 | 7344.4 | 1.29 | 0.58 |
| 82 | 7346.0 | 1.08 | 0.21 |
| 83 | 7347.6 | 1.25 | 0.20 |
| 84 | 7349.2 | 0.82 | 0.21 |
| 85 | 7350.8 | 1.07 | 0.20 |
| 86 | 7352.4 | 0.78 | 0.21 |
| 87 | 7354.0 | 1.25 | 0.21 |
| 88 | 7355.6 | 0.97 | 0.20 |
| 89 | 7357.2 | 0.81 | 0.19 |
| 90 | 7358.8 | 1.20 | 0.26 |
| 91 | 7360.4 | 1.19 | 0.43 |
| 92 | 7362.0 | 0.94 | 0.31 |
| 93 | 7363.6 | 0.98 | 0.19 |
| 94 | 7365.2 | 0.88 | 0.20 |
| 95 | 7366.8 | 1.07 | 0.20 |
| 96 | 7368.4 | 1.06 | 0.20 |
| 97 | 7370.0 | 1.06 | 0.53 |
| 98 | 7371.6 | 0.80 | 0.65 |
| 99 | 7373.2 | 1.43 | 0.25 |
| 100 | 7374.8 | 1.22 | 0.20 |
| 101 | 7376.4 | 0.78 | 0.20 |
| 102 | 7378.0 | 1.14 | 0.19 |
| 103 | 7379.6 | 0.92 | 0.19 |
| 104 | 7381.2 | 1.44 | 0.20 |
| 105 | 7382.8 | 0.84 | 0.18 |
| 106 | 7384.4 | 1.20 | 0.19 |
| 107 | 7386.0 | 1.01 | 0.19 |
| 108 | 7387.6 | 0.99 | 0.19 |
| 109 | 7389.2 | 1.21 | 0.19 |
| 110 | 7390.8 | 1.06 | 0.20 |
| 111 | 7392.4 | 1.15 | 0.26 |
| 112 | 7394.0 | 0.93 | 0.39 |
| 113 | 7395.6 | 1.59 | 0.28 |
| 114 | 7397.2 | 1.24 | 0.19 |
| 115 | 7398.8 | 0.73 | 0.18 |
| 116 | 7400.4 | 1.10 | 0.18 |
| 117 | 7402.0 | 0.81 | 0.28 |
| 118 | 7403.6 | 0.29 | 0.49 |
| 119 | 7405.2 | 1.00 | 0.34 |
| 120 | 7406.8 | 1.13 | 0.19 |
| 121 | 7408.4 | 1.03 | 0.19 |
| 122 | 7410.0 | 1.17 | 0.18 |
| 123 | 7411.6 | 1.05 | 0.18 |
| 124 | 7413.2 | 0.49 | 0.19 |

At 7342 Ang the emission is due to [N II] 6583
